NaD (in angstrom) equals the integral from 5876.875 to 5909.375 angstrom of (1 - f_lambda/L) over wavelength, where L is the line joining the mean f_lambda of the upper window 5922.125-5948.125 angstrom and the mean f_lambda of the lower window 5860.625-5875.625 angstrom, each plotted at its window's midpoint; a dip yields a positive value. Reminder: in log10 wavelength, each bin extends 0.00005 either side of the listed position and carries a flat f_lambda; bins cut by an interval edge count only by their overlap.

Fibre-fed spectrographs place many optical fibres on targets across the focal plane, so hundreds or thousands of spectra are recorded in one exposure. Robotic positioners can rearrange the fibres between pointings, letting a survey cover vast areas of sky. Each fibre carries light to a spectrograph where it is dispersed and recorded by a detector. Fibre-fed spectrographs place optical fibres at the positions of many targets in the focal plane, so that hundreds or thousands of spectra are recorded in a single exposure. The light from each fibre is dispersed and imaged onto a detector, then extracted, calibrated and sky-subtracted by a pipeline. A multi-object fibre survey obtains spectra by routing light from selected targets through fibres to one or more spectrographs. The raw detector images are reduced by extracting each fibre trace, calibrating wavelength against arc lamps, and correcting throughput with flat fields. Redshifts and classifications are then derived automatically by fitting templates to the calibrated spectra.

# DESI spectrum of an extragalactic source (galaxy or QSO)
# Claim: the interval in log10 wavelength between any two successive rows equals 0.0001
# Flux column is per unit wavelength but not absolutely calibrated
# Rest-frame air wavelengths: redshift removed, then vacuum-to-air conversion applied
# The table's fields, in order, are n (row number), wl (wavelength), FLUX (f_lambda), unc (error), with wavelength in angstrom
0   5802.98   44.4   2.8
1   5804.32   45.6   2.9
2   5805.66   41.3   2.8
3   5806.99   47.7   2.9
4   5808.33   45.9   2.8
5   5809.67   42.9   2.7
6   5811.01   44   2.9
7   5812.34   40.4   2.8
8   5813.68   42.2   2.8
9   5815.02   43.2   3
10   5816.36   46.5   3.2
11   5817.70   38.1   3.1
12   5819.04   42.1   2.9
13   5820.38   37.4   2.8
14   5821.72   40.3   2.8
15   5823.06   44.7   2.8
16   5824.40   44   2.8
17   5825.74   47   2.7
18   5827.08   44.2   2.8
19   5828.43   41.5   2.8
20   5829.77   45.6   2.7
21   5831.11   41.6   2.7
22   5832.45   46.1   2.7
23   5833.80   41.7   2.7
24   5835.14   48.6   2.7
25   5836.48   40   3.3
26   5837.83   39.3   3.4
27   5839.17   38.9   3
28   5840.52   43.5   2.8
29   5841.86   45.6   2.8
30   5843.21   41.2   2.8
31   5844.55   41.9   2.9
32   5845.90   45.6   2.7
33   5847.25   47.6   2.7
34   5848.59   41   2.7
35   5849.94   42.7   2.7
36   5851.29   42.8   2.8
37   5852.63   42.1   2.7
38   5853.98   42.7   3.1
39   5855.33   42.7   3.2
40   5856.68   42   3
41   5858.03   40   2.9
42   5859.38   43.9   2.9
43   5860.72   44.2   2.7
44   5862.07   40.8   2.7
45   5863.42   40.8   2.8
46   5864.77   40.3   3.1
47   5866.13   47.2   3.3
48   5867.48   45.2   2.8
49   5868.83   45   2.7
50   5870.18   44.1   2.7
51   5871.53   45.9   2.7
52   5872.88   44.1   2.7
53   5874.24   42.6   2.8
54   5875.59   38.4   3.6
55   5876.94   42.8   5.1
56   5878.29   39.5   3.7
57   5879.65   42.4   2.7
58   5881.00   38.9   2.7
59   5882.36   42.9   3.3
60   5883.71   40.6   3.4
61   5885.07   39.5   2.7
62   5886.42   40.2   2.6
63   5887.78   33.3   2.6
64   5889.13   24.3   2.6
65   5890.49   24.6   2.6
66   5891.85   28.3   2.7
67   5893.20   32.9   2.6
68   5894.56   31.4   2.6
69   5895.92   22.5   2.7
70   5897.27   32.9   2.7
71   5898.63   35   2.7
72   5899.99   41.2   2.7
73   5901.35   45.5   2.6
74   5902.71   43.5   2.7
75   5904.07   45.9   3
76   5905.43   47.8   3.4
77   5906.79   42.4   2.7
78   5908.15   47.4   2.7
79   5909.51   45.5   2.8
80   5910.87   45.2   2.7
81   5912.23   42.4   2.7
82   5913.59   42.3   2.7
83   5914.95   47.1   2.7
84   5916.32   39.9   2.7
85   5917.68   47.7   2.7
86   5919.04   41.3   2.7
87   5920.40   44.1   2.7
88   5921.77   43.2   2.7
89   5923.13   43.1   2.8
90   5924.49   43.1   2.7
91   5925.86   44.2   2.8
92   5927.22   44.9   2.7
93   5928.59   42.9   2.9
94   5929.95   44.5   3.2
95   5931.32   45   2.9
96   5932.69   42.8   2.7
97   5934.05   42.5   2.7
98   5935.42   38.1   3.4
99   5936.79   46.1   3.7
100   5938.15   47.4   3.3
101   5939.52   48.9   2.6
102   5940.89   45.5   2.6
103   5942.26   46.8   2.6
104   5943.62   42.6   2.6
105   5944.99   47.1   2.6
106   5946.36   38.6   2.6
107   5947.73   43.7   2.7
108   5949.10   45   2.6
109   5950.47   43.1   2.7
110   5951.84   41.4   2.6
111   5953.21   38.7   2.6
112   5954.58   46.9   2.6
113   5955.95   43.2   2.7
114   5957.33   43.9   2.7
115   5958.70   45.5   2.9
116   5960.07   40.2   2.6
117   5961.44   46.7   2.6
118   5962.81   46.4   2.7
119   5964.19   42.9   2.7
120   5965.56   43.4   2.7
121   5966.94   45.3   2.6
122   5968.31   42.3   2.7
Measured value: 4.4 angstrom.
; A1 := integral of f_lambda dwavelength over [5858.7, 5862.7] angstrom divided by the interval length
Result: 43.1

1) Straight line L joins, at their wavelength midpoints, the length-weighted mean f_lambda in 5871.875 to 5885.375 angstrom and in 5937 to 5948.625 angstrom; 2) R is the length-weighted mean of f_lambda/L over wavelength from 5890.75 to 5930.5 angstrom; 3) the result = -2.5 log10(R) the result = 0.05 mag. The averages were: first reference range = 41.3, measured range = 41.1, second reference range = 45.1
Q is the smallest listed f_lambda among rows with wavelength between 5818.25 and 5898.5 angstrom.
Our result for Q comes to 22.5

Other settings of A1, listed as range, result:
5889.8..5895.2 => 29.3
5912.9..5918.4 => 44.2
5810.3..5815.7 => 42.5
